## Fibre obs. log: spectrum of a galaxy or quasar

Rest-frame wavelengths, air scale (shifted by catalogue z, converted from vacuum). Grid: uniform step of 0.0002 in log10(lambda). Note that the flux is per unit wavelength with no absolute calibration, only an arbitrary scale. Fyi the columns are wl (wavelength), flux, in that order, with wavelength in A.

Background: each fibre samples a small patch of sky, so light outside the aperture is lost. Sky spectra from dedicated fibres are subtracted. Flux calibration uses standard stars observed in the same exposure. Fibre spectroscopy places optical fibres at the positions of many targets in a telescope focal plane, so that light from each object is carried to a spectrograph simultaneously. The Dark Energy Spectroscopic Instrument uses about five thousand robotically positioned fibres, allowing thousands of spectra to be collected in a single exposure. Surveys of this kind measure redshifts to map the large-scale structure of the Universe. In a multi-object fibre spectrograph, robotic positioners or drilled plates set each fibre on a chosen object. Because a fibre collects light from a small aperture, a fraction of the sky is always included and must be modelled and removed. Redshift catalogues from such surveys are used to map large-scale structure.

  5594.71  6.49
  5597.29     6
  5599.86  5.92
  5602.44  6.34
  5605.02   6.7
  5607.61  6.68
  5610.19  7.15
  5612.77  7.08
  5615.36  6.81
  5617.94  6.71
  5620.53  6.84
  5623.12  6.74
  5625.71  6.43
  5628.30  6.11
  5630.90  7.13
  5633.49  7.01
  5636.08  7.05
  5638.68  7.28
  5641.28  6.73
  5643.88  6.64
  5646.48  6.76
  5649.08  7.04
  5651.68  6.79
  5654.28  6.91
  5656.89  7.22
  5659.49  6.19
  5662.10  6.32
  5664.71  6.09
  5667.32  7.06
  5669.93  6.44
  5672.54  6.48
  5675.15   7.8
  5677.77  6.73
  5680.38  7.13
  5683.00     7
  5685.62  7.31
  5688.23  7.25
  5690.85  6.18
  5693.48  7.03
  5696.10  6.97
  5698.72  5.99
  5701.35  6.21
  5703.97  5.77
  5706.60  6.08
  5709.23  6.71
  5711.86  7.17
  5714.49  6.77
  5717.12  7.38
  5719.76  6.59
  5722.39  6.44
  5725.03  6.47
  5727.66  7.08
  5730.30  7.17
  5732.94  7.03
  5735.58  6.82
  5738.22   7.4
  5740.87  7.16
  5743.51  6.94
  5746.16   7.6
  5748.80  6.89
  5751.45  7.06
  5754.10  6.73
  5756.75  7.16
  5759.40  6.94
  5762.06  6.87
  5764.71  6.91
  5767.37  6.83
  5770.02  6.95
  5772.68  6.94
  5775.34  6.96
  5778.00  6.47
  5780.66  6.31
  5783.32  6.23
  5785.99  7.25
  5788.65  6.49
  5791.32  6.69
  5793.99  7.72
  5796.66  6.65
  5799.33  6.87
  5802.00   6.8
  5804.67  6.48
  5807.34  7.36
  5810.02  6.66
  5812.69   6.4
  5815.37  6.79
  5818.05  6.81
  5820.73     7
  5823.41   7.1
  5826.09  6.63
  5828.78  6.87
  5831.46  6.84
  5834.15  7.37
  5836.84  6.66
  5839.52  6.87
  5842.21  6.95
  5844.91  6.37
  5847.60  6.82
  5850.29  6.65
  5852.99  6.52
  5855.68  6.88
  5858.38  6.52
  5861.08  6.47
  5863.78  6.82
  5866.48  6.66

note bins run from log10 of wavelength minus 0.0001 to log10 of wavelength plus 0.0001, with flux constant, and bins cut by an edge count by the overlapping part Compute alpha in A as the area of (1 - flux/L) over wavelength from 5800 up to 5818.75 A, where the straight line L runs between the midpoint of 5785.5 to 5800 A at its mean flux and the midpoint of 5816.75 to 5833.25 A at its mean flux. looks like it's 0.4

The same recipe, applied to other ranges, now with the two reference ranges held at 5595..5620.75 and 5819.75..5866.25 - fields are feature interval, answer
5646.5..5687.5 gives -1.1 A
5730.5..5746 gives -1.0 A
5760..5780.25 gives -0.3 A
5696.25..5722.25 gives 0.6 A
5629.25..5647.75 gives -0.8 A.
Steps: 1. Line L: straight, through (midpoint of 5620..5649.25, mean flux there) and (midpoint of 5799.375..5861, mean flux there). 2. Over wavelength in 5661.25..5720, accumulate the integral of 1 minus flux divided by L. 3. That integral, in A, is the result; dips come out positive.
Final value 0.66 A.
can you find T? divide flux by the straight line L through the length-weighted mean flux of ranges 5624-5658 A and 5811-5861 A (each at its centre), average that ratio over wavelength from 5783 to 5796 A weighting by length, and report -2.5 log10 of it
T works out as -0.02 mag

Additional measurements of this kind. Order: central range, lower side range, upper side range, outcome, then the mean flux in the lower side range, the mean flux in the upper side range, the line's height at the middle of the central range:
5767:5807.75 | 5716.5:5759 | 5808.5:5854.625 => 0.01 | 6.99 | 6.79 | 6.88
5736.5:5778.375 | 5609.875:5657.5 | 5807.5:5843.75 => -0.02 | 6.85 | 6.86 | 6.85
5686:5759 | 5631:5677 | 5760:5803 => 0.00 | 6.82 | 6.81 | 6.81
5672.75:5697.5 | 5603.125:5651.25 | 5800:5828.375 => -0.03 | 6.82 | 6.81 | 6.82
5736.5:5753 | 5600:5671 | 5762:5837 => -0.06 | 6.74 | 6.83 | 6.8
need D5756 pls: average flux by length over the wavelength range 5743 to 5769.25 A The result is 6.99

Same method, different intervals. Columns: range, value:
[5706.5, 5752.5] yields 6.95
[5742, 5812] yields 6.87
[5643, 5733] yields 6.75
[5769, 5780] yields 6.79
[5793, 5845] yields 6.87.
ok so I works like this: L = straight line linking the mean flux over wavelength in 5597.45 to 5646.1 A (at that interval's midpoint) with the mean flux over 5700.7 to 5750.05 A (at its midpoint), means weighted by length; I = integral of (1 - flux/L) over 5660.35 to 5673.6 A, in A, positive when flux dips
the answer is 0.6 A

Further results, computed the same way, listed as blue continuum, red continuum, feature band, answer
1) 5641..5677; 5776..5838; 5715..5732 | -0.2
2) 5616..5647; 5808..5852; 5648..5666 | 0.4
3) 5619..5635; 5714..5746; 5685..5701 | 0.3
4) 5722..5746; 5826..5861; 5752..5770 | 0.1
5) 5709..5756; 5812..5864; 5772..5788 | 0.5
